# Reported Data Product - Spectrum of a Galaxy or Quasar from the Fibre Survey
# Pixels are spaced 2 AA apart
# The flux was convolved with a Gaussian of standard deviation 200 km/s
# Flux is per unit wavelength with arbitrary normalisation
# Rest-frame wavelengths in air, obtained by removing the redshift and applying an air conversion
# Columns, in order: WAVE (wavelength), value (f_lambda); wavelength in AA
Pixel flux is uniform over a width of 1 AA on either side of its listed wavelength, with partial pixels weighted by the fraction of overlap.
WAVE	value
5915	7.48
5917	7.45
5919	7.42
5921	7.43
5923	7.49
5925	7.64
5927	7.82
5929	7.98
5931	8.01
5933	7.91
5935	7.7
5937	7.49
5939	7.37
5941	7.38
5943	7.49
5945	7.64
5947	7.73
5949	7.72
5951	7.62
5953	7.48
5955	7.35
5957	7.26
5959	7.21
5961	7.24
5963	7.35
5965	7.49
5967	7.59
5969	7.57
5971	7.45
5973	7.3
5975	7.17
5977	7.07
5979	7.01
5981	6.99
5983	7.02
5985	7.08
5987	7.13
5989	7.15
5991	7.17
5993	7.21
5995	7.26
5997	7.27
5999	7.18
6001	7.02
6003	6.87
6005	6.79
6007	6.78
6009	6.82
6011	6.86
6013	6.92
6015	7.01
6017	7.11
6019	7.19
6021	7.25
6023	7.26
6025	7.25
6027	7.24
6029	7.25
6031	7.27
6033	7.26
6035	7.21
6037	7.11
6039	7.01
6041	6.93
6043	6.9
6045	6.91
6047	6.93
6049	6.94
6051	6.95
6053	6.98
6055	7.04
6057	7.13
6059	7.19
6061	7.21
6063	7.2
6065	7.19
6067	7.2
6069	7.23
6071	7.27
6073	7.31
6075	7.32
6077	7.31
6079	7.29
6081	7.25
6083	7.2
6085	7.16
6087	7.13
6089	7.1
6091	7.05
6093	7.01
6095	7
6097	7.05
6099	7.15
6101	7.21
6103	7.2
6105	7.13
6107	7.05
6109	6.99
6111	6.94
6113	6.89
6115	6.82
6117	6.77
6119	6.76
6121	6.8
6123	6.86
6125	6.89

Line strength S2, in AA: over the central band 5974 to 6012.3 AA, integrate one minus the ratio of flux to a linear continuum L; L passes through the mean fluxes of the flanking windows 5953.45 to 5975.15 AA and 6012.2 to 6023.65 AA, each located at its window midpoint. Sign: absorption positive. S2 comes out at 1.03 AA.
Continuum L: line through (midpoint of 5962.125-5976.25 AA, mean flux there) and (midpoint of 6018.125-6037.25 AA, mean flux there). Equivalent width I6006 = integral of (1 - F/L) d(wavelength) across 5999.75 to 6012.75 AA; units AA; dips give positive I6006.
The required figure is 0.8 AA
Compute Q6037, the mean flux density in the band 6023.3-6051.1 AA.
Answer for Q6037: 7.09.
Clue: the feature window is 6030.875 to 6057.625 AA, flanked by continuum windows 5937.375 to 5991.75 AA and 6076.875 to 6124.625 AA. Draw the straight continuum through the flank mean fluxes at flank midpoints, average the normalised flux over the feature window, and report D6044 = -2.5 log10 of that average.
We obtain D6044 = 0.02 mag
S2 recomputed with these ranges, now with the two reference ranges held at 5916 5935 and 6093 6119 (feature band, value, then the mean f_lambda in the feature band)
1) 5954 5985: 1.0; 7.27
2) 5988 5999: 0.3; 7.21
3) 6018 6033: 0.1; 7.25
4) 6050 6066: 0.2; 7.11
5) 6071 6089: -0.3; 7.24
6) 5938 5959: 0.3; 7.49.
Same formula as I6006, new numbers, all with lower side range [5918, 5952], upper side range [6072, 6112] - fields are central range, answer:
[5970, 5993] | 1.07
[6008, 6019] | 0.63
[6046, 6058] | 0.45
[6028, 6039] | 0.19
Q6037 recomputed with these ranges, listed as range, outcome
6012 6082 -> 7.14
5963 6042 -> 7.14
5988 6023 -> 7.06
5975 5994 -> 7.1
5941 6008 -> 7.26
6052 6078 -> 7.2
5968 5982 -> 7.22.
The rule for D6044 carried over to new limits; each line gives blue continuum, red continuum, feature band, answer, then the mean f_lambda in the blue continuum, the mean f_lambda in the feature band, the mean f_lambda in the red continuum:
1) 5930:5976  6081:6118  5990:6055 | 0.03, 7.5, 7.07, 7.05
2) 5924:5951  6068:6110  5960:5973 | 0.02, 7.68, 7.44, 7.16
